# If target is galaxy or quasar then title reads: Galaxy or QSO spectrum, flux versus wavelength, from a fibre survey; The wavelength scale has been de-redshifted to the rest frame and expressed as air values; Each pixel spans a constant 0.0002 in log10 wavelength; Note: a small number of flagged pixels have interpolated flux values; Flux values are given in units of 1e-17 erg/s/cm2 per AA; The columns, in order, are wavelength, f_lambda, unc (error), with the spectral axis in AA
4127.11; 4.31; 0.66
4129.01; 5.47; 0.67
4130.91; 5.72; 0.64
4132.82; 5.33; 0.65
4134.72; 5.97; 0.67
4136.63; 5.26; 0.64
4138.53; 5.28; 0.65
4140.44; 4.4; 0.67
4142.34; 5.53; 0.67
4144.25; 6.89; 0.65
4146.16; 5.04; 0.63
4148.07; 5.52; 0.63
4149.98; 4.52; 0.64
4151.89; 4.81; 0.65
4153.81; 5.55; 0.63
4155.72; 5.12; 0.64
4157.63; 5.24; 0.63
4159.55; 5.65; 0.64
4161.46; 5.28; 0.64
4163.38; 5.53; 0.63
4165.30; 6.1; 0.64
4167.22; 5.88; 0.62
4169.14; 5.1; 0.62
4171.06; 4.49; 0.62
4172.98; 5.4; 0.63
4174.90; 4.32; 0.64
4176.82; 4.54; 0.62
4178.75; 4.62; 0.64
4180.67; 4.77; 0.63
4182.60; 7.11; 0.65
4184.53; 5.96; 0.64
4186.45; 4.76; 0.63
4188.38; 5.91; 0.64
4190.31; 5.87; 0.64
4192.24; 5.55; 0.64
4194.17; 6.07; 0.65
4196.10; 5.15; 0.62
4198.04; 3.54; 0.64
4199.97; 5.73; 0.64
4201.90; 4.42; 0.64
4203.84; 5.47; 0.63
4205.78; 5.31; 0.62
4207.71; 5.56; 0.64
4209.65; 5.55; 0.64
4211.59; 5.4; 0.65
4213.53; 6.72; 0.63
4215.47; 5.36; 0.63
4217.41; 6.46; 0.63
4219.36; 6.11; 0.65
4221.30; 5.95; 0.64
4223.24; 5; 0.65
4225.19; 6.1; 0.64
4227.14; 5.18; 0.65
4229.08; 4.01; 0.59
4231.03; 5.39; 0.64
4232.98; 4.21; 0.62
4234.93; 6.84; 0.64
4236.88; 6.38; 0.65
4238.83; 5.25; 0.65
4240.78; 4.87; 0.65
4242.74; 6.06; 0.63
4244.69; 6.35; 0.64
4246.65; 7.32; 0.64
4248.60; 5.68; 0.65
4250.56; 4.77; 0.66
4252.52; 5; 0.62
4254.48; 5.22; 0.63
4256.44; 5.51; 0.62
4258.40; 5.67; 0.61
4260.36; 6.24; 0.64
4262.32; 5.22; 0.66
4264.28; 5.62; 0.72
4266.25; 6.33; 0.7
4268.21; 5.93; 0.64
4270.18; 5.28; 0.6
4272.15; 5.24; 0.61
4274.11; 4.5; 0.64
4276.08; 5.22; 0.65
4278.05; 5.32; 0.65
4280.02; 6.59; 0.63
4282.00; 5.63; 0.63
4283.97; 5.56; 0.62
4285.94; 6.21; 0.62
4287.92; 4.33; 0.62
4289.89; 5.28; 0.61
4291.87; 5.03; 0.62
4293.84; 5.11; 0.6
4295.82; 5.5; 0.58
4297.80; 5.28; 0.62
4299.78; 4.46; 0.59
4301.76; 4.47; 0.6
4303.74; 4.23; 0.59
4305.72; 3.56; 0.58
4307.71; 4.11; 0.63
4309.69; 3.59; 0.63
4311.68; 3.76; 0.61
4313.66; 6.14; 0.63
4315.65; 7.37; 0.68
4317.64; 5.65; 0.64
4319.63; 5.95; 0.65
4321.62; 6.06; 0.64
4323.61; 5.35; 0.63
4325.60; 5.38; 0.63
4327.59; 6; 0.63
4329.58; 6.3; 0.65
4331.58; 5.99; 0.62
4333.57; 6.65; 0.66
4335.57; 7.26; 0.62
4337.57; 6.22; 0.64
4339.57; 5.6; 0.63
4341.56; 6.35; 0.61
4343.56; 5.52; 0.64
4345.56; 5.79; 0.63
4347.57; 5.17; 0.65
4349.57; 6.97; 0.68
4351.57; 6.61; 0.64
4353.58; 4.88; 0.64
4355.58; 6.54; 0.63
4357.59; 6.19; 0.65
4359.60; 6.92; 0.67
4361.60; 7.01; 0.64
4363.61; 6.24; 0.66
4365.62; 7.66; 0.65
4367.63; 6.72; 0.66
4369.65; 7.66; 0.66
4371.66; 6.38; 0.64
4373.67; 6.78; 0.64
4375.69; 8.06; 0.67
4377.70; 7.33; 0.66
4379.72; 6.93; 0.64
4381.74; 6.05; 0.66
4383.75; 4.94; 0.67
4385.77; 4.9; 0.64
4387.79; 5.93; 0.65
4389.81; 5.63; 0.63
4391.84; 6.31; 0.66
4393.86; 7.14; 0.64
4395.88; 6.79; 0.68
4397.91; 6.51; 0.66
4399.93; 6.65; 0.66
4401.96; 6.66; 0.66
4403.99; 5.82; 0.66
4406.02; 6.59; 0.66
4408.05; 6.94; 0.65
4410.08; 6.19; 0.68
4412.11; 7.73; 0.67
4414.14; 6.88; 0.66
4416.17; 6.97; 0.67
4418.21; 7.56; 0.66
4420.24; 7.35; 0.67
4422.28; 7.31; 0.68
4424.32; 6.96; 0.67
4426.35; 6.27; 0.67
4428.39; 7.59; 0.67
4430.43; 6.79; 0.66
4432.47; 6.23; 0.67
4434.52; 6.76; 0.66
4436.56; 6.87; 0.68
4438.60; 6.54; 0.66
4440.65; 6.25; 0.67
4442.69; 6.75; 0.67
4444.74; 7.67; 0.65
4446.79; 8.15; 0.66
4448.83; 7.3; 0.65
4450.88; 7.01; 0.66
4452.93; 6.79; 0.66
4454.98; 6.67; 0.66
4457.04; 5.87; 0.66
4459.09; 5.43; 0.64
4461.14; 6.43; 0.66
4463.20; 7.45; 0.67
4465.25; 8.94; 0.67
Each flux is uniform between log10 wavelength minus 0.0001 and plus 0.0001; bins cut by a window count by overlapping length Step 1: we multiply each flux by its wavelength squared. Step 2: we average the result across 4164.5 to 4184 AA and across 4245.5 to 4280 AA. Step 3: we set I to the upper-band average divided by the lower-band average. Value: 1.11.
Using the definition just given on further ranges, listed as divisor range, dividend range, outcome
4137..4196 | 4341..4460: 1.38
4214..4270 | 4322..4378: 1.19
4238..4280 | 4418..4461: 1.33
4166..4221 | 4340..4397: 1.28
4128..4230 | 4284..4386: 1.17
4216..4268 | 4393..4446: 1.32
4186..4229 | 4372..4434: 1.33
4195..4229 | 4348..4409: 1.29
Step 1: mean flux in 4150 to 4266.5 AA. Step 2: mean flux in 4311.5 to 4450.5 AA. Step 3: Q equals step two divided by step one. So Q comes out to 1.19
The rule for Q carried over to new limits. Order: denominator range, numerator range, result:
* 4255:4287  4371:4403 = 1.15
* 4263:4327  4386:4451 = 1.29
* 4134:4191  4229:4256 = 1.04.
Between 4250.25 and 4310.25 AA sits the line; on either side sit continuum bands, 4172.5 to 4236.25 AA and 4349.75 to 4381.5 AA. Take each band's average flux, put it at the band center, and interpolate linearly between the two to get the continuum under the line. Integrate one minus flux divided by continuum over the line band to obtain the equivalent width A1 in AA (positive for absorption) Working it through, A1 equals 8.6 AA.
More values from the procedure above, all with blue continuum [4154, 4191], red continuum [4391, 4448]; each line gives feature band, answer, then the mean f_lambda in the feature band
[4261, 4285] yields 1.7 AA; 5.55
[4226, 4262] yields 1.5 AA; 5.55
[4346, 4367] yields 0.2 AA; 6.41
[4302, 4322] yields 3.9 AA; 4.99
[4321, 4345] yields 1.1 AA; 6.05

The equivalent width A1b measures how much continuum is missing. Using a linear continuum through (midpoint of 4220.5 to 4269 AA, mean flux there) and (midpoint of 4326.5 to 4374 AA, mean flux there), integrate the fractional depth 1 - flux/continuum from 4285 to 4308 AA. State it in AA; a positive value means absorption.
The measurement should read 4.48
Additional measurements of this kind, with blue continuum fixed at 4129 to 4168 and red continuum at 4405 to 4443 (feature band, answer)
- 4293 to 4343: 6.86 AA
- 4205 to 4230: 0.82 AA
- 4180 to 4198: 0.17 AA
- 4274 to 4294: 2.44 AA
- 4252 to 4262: 0.78 AA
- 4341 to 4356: 1.23 AA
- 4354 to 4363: 0.00 AA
